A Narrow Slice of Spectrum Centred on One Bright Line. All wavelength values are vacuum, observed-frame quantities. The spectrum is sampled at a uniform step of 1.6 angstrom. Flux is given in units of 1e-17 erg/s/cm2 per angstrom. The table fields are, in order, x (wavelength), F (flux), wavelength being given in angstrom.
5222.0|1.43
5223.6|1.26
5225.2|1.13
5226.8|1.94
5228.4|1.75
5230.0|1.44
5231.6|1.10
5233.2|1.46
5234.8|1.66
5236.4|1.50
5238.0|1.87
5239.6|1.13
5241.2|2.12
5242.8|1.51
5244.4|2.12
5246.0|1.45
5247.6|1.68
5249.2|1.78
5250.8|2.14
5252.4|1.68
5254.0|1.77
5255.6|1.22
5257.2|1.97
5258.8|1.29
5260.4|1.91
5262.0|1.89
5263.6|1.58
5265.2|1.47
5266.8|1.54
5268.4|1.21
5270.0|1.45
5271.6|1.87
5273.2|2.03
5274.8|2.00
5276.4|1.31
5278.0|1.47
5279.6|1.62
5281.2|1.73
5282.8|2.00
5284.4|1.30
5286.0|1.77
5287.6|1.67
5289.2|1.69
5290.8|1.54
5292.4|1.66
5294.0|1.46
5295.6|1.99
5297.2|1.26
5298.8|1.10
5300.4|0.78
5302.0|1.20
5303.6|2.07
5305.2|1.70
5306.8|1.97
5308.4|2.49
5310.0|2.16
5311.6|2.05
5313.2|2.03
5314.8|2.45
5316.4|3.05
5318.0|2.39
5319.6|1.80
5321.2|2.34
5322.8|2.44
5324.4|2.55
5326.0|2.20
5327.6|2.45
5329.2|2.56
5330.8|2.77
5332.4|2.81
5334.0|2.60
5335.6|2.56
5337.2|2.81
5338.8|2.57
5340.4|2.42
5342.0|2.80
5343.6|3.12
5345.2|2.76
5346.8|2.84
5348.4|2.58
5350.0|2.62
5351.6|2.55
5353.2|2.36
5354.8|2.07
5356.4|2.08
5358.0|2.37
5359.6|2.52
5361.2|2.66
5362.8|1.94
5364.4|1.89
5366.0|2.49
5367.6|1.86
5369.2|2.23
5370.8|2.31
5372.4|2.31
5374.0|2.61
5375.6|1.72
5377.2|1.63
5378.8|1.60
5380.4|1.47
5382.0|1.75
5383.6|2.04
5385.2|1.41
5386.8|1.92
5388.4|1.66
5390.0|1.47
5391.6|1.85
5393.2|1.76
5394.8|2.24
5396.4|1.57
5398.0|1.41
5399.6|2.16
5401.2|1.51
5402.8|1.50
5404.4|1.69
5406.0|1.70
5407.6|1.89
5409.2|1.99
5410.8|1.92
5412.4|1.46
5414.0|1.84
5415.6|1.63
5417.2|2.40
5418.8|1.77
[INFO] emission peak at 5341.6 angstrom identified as Mg II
